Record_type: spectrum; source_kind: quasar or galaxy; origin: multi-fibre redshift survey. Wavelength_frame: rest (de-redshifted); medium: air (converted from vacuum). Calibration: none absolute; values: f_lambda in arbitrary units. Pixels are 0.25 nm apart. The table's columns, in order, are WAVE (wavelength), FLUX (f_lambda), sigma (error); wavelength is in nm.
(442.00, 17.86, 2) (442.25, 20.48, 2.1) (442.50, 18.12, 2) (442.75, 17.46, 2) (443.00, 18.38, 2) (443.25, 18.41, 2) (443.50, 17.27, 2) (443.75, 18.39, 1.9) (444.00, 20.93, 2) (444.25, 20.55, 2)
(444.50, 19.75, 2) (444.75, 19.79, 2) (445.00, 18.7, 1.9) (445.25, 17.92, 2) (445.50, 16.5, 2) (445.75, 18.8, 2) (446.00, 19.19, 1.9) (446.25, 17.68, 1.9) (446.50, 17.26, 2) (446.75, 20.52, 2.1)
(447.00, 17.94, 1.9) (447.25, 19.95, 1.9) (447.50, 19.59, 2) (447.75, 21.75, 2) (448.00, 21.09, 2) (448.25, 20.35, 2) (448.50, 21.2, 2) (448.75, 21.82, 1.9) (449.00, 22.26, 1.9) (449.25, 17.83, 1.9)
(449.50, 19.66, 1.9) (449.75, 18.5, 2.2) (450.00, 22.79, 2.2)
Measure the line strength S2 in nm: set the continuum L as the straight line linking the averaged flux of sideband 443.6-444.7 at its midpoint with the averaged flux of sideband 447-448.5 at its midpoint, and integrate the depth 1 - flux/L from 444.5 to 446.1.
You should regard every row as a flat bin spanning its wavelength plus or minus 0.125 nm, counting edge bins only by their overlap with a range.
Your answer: 0.12 nm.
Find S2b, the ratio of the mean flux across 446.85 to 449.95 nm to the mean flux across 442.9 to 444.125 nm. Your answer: 1.08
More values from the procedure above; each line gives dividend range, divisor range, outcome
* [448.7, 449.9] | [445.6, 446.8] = 1.08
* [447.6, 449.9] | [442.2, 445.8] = 1.10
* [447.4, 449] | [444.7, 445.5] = 1.15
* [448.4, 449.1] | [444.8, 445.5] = 1.20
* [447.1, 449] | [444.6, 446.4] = 1.14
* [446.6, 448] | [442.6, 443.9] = 1.11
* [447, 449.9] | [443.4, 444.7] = 1.04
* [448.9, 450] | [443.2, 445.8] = 1.06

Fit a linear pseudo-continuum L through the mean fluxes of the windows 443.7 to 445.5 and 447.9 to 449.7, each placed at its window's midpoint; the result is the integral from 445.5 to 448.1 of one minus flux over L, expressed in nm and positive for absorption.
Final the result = 0.09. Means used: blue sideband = 19.3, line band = 19.2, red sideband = 20.5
